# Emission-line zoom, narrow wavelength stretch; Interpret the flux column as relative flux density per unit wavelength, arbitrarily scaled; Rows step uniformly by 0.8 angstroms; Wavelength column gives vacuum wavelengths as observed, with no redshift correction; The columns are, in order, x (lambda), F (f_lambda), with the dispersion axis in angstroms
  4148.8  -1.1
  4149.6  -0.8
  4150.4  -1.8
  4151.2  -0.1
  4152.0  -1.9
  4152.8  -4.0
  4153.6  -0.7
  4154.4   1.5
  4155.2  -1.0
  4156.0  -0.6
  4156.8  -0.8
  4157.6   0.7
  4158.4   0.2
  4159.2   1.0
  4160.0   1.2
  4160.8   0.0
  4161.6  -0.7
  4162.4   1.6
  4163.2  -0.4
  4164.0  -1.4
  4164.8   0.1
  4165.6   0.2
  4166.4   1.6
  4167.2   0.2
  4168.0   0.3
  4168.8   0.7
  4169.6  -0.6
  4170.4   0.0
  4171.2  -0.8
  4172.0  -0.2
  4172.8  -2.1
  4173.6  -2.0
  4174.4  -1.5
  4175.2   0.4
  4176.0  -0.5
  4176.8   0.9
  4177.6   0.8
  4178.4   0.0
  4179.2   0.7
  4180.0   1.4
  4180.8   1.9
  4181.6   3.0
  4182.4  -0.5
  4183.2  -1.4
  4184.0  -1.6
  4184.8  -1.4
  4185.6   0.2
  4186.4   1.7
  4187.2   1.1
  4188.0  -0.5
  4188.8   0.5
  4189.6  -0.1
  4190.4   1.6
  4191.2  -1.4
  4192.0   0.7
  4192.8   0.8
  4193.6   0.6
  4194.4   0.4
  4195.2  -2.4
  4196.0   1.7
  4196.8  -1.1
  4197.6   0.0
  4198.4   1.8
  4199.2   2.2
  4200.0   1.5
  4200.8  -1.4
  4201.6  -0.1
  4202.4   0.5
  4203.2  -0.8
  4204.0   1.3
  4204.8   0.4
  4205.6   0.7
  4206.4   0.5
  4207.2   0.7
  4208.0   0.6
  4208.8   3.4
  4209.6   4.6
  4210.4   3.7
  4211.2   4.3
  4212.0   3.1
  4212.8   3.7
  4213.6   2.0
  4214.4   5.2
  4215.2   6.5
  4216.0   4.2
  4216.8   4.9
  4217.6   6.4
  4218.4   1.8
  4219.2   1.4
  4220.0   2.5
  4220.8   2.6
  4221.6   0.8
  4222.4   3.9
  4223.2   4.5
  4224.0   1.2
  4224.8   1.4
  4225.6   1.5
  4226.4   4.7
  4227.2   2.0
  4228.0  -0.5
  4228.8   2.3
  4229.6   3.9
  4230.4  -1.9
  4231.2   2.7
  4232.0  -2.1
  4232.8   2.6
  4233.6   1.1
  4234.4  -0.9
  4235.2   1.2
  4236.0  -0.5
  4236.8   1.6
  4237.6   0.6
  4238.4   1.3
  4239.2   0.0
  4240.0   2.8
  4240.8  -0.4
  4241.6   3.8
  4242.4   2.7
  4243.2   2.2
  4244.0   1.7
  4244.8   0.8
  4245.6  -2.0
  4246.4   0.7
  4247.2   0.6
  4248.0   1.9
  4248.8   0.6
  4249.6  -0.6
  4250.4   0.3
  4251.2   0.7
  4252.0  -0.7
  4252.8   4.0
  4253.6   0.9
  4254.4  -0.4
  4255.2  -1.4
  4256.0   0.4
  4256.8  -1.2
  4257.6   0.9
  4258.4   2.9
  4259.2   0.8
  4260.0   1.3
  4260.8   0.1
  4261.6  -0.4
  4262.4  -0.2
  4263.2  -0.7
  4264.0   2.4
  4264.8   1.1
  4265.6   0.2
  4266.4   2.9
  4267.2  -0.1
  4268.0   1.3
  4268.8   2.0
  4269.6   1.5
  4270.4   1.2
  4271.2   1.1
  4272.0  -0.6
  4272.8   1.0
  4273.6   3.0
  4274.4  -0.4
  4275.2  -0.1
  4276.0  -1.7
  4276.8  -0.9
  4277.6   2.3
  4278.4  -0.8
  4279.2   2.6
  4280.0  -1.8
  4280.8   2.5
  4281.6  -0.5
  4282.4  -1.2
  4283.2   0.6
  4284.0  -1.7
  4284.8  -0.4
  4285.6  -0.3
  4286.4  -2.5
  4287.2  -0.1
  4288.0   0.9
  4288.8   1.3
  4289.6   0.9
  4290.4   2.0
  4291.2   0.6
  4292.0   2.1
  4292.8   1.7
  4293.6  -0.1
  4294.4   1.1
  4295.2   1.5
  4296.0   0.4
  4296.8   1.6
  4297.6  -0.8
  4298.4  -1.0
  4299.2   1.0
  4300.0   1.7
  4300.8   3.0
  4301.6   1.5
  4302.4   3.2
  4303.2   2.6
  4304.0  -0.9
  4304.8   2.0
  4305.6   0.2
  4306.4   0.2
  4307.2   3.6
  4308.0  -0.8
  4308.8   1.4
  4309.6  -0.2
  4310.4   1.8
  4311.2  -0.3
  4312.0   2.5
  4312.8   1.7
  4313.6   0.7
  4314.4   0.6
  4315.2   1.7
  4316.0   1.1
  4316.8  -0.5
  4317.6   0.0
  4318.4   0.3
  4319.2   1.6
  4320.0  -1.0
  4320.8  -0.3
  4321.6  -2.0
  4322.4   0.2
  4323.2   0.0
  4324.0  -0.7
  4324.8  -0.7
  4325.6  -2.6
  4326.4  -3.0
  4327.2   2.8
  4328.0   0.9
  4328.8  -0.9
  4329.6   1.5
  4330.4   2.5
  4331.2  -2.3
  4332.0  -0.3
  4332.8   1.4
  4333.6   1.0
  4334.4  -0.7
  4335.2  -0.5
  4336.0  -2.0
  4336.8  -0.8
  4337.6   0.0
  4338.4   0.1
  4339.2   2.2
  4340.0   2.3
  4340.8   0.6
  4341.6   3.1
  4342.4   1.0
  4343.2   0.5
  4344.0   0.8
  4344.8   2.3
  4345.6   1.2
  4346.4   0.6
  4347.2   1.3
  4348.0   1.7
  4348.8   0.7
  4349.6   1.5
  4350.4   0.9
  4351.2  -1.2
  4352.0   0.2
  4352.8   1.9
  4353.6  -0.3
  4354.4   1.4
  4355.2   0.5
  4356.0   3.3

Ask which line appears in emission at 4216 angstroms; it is Lyman alpha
